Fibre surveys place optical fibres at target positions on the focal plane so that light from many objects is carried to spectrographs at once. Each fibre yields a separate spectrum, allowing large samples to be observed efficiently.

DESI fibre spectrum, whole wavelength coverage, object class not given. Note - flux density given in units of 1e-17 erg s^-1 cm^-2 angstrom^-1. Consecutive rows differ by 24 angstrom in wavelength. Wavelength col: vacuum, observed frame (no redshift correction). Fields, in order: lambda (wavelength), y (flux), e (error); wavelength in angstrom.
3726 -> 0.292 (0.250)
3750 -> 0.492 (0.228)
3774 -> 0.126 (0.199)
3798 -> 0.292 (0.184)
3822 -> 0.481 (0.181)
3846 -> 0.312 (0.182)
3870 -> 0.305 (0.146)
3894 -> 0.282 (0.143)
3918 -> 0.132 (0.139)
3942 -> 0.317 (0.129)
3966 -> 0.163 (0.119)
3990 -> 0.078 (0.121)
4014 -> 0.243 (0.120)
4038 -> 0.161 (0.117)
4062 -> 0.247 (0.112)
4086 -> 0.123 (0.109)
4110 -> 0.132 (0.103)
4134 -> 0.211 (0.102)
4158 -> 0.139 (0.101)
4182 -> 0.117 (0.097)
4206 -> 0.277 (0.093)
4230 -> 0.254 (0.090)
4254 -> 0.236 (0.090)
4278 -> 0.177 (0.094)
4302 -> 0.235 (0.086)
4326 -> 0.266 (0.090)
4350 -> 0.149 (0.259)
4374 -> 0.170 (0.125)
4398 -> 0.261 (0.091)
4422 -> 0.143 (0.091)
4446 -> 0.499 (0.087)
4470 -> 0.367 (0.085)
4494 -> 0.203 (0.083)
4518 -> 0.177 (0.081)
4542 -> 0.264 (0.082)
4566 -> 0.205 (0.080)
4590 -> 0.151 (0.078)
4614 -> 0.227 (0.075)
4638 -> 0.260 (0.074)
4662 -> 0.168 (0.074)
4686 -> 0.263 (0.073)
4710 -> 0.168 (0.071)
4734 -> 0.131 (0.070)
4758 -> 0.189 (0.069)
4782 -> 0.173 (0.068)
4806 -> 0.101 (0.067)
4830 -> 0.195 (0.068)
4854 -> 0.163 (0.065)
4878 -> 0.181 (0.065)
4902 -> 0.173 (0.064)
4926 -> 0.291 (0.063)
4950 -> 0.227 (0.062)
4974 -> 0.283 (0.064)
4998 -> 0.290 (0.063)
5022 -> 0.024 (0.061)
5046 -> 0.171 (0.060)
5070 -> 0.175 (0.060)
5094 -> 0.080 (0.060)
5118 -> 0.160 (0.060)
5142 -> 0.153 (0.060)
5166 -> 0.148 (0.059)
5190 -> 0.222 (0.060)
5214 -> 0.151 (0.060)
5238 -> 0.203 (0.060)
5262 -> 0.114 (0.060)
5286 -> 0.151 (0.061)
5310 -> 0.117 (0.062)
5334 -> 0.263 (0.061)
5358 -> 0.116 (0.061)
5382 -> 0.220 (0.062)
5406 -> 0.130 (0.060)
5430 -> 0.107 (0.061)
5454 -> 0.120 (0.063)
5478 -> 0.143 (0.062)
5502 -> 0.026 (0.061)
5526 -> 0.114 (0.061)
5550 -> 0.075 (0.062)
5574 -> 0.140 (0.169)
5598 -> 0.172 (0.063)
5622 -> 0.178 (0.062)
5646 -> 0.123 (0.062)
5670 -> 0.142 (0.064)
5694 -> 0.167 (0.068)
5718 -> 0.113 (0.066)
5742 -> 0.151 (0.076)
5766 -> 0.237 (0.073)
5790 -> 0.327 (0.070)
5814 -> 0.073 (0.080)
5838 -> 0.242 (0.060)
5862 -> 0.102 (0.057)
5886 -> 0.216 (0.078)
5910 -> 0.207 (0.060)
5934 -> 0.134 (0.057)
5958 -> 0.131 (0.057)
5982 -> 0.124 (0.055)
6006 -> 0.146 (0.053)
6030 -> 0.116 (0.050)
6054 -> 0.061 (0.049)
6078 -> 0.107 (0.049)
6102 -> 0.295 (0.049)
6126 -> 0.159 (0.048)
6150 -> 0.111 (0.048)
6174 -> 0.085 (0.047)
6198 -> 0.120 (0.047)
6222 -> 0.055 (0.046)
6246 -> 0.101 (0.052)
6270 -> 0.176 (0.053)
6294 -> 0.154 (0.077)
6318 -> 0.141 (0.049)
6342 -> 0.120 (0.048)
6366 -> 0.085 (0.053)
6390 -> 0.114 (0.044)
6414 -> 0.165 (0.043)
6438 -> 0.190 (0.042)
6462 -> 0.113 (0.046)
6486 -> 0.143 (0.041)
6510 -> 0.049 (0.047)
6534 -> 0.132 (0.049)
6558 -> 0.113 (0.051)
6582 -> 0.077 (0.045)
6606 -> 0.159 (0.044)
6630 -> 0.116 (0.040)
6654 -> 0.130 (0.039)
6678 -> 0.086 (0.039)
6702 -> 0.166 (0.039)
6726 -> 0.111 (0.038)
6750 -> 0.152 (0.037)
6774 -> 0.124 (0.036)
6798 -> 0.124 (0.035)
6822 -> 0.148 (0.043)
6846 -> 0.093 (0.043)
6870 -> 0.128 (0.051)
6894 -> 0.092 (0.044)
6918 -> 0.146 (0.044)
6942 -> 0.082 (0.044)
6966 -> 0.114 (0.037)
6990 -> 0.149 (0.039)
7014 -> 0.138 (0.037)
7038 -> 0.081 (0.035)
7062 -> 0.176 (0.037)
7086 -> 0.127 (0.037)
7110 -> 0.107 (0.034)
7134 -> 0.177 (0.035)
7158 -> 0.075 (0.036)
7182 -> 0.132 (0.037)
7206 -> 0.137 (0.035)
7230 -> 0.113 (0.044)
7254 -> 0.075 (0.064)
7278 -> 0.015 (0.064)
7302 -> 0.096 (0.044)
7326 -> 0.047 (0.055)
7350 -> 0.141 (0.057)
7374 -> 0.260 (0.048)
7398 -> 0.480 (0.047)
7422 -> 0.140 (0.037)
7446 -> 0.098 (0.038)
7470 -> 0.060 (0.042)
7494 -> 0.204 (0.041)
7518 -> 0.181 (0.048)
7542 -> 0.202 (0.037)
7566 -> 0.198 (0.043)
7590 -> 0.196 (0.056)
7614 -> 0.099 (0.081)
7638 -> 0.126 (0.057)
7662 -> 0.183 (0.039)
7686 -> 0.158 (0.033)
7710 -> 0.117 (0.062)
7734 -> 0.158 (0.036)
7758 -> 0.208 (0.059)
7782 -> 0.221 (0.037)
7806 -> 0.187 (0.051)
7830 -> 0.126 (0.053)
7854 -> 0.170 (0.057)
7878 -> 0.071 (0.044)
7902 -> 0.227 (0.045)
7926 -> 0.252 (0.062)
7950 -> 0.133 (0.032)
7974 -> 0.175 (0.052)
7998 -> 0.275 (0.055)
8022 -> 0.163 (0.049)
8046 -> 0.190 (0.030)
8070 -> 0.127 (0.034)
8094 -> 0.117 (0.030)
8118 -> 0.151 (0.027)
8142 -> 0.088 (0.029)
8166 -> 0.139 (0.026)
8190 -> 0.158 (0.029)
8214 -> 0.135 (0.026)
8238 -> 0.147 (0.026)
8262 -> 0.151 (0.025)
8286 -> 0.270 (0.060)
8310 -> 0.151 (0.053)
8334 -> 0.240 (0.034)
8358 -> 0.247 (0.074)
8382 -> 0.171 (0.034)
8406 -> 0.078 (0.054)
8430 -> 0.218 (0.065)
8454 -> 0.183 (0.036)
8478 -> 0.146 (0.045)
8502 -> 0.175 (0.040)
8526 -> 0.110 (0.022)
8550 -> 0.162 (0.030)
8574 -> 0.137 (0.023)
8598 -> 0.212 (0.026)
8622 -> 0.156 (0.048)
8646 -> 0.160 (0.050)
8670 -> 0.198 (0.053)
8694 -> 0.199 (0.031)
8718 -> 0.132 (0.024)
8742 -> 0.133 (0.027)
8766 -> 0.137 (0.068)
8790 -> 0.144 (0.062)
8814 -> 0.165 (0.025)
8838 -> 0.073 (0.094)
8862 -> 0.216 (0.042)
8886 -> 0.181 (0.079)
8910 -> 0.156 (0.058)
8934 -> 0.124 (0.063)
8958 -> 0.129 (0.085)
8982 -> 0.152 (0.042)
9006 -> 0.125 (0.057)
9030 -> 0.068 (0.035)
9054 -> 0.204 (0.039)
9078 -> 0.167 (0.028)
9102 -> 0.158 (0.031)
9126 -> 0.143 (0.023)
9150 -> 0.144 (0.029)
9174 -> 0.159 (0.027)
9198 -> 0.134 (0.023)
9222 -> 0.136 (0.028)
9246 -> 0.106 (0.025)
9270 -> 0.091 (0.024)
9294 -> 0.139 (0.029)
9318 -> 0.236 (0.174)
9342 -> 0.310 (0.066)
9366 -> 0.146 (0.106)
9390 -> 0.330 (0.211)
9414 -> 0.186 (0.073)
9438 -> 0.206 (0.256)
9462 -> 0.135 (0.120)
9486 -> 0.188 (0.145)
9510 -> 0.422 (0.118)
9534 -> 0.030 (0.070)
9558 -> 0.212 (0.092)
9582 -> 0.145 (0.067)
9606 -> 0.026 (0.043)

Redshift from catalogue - 0.98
